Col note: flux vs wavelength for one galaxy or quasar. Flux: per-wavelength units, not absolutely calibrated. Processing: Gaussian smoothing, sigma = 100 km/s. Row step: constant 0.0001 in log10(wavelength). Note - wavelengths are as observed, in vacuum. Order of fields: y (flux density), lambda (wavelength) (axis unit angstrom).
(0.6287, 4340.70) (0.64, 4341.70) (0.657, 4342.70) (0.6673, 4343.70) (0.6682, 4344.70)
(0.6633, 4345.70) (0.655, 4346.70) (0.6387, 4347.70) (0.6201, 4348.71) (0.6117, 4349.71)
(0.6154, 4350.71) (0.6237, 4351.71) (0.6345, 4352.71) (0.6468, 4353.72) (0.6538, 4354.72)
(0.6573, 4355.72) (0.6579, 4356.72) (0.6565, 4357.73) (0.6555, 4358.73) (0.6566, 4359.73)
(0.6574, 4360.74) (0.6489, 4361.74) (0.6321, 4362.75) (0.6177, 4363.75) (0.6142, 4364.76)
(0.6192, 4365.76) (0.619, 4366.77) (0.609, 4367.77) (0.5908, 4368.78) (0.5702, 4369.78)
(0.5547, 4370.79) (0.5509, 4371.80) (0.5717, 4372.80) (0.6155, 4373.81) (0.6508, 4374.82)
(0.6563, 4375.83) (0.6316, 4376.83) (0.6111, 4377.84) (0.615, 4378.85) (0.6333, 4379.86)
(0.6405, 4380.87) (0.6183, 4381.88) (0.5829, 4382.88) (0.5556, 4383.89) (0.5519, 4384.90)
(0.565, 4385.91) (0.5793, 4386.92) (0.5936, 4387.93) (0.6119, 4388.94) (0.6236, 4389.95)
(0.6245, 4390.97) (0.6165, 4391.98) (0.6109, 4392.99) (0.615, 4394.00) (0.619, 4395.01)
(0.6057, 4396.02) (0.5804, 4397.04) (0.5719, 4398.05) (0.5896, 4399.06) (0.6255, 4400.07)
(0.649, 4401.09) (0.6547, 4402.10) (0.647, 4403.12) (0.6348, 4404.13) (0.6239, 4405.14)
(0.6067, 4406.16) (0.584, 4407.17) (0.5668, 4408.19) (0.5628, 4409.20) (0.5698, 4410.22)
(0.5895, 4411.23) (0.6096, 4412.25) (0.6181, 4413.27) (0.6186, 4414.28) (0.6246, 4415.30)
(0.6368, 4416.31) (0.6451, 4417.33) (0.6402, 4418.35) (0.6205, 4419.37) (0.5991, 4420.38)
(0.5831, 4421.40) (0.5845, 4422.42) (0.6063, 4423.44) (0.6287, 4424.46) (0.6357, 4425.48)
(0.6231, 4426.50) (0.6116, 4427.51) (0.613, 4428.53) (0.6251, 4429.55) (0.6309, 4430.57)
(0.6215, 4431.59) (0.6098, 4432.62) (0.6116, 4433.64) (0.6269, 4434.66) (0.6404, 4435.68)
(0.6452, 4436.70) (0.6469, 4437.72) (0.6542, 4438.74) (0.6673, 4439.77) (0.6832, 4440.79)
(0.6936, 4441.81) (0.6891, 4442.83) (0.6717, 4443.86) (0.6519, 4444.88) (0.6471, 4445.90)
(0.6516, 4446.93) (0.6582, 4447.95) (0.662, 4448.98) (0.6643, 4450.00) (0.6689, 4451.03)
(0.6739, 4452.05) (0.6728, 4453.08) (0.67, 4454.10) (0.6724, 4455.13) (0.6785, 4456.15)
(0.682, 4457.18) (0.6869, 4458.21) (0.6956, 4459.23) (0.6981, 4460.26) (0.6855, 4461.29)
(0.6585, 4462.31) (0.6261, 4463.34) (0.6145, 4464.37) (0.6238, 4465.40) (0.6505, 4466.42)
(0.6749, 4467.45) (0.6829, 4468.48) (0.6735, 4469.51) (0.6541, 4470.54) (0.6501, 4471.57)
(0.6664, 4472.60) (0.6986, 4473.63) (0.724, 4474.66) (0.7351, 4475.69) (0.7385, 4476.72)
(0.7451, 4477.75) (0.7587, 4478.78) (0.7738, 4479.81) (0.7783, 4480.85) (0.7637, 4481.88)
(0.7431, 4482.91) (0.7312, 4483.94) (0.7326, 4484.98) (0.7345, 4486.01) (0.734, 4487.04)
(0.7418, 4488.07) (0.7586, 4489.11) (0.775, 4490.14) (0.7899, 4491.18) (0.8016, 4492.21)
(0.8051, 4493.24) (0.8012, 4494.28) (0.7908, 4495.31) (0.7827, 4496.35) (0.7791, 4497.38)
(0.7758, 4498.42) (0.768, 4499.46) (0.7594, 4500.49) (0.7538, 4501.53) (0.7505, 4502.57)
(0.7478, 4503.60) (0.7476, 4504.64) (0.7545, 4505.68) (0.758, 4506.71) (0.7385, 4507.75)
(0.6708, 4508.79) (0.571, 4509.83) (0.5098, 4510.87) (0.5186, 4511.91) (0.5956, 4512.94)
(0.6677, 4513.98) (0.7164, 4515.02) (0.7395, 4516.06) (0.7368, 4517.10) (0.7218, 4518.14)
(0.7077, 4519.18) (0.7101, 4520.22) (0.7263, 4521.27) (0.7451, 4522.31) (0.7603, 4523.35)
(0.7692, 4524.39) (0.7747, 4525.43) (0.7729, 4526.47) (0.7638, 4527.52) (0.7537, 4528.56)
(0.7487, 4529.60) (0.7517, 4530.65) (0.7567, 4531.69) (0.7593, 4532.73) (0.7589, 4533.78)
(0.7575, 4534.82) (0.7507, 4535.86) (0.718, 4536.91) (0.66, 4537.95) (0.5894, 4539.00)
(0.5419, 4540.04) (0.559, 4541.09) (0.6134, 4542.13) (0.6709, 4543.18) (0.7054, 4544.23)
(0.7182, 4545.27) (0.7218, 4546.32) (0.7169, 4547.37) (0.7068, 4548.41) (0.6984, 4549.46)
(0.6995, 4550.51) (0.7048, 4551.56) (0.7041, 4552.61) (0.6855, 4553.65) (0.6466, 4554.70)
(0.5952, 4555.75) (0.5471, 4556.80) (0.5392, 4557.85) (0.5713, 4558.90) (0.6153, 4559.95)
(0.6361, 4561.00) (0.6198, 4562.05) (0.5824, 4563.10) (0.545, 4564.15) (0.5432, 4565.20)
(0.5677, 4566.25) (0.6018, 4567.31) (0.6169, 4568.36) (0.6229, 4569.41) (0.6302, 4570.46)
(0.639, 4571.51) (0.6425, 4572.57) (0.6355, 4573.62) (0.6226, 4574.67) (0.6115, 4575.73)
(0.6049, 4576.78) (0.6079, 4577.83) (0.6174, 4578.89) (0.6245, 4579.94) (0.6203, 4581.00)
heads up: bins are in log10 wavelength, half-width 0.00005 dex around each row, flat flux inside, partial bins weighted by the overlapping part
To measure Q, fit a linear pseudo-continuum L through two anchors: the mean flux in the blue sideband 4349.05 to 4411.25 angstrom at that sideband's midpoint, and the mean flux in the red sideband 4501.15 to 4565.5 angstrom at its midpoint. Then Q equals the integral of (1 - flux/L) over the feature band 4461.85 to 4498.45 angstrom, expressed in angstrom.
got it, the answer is -3.7 angstrom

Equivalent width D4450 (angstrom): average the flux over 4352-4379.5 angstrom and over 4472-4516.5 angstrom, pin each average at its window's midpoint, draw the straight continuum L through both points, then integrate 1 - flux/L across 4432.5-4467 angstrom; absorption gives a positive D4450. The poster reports 1.66 angstrom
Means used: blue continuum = 0.624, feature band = 0.661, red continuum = 0.731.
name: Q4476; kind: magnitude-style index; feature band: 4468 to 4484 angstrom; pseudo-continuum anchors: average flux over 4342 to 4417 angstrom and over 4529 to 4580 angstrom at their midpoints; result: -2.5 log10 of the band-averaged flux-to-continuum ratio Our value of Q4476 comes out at -0.14 mag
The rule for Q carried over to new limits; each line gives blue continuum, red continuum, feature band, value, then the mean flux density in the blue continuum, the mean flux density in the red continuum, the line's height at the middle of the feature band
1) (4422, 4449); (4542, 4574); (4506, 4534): -3.21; 0.64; 0.637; 0.638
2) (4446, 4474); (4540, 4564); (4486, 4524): -4.23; 0.666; 0.644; 0.655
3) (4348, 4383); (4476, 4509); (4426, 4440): 1.33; 0.623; 0.76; 0.696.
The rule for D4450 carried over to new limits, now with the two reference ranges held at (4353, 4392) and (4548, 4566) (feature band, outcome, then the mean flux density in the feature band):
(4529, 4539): -1.7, 0.732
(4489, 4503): -3.5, 0.779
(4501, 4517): -1.6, 0.684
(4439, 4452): -1.0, 0.667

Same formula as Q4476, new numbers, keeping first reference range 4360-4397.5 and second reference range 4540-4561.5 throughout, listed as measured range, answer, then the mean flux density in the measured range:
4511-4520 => -0.048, 0.67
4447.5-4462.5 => -0.083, 0.676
